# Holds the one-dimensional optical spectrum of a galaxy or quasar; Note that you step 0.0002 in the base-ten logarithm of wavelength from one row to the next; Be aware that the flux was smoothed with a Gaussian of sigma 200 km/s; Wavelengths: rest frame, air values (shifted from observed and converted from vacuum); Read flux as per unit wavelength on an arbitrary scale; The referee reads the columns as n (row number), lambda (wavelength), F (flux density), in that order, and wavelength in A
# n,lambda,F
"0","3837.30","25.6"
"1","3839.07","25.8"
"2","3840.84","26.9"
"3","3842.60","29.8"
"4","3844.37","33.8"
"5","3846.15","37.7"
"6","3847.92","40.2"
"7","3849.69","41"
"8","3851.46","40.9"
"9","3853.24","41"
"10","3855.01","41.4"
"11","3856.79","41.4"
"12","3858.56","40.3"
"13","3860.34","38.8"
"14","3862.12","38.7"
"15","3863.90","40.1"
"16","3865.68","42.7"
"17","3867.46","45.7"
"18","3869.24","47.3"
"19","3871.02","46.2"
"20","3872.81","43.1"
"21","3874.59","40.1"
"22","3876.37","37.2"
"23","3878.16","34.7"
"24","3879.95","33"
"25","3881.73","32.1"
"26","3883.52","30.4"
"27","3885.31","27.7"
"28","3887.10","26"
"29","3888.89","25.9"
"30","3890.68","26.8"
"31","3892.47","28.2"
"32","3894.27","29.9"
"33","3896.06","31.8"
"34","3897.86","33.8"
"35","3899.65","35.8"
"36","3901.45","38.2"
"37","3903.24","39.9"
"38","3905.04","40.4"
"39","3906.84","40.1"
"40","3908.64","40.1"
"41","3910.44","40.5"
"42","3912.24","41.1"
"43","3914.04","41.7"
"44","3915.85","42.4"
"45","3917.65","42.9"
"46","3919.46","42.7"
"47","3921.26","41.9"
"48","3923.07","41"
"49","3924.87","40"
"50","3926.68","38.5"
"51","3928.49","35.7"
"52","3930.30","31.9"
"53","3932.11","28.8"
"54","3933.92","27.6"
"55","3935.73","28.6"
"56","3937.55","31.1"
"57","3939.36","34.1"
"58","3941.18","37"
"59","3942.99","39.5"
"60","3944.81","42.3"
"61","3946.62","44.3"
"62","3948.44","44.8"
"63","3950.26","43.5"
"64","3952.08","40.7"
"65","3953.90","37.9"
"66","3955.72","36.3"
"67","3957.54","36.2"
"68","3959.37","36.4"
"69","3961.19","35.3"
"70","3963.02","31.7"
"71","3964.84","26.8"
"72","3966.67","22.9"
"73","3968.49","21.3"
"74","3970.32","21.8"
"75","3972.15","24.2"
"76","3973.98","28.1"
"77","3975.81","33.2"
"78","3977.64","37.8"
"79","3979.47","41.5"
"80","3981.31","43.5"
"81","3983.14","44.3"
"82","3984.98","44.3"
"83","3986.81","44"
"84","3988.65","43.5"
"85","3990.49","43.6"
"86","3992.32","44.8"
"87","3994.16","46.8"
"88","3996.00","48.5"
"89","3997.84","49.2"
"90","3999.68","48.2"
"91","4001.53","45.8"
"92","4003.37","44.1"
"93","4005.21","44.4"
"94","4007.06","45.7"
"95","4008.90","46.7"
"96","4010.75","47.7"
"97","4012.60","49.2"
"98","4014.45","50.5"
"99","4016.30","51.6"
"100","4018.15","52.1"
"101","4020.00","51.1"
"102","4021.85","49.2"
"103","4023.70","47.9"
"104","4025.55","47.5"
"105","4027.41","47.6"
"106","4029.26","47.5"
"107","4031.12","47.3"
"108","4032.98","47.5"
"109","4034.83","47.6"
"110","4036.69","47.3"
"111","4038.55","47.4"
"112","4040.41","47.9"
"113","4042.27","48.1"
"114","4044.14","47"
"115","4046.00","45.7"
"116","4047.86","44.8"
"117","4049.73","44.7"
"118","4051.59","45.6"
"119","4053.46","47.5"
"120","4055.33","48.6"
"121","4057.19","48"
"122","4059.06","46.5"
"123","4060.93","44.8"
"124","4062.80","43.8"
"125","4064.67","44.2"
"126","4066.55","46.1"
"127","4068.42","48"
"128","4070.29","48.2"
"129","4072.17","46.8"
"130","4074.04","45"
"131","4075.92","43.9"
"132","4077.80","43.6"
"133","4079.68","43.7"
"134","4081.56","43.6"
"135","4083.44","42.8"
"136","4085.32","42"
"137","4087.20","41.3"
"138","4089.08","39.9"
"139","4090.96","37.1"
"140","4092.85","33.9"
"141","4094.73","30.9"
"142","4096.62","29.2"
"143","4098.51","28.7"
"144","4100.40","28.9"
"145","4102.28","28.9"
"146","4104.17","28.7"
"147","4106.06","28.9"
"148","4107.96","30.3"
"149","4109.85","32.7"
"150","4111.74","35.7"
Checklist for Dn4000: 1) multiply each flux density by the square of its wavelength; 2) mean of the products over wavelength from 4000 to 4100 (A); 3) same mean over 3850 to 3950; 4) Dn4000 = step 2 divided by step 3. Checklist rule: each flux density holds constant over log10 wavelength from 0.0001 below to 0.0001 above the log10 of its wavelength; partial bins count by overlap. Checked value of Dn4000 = 1.3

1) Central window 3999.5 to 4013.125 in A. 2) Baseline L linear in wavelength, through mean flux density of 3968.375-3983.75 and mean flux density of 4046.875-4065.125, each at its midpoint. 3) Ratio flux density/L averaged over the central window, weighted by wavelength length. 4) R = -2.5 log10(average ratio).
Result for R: -0.21 mag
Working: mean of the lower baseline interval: 33.2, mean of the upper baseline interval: 45.9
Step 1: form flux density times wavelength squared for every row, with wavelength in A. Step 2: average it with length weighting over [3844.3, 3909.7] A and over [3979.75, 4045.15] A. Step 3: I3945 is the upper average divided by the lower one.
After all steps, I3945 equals 1.4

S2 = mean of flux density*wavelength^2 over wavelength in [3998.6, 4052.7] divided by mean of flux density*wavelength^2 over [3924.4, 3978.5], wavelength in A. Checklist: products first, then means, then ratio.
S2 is 1.46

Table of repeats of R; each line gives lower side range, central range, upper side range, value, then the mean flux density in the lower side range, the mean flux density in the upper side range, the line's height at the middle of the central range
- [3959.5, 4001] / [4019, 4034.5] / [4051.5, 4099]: -0.203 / 37.6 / 42.5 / 40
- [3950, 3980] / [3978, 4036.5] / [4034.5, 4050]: -0.168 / 32.3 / 46.8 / 40.2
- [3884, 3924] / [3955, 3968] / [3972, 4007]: 0.261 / 36.3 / 42.6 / 40.5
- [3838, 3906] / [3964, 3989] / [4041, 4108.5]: 0.146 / 36.1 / 41.2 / 38.7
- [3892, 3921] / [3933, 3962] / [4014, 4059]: 0.114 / 38.3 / 47.9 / 41.3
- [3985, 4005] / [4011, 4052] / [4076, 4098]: -0.118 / 45.7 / 38.9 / 43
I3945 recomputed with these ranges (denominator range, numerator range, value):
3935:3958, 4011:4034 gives 1.33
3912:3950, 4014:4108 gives 1.22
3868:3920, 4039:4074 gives 1.38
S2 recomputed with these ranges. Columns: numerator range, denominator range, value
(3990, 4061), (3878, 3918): 1.45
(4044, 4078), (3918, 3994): 1.32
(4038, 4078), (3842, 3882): 1.29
